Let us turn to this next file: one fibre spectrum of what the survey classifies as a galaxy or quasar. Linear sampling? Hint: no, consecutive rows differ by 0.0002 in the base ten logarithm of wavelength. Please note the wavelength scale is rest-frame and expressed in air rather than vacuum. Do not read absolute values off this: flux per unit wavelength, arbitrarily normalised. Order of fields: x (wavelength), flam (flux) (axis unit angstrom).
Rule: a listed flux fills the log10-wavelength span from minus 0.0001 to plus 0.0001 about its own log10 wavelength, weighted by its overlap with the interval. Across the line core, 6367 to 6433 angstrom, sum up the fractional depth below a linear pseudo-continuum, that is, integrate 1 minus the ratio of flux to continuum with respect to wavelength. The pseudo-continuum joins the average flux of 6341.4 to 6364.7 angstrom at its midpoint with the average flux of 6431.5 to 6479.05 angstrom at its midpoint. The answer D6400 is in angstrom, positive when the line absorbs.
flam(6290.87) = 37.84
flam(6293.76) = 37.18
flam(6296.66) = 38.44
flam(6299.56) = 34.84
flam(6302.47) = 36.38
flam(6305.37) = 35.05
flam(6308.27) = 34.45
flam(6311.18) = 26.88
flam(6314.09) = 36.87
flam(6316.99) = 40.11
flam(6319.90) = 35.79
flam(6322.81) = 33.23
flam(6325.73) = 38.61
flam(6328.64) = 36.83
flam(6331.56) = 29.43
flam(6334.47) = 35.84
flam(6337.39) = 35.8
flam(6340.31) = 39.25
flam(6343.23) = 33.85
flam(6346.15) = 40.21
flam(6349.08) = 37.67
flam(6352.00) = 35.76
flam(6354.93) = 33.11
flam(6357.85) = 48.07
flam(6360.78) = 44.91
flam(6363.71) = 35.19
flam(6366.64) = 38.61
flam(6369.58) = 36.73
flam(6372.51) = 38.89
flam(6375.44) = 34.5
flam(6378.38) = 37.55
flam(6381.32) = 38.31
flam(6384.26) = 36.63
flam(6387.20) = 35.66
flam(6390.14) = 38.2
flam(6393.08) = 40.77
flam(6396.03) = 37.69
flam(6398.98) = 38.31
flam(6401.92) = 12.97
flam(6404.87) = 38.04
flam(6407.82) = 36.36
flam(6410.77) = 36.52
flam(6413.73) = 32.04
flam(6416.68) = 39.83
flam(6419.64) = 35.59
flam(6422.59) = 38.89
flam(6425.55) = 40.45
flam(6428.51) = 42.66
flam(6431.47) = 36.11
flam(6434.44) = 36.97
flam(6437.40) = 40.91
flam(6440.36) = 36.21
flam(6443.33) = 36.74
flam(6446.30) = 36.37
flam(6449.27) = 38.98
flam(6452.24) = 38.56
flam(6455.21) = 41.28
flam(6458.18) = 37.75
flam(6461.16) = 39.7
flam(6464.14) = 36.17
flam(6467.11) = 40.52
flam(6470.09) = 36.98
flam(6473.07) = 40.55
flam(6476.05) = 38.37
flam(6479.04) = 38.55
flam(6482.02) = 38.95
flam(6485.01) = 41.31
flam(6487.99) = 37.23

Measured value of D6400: 3.4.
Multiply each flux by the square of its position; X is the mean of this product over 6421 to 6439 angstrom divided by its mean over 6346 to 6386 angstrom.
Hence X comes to 1.05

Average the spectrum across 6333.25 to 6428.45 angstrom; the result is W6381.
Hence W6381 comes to 37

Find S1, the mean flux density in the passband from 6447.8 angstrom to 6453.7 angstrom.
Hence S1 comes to 38.8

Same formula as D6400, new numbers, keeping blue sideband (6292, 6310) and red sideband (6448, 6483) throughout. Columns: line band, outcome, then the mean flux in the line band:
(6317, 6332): 0.3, 35.6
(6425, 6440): -0.3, 39.1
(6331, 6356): 0.5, 35.9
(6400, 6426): 2.5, 34.4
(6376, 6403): 1.5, 35.4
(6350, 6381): -1.0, 38.3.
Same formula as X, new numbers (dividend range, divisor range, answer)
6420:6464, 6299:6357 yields 1.12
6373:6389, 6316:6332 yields 1.04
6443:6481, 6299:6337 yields 1.15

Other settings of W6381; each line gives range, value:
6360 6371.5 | 38.5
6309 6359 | 36.2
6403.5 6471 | 38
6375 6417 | 35.5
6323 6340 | 35.4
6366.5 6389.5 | 37.1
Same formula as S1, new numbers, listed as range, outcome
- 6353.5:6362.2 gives 42.1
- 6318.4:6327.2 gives 35.9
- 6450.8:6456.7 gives 40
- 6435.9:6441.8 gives 38.6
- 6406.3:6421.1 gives 36.1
